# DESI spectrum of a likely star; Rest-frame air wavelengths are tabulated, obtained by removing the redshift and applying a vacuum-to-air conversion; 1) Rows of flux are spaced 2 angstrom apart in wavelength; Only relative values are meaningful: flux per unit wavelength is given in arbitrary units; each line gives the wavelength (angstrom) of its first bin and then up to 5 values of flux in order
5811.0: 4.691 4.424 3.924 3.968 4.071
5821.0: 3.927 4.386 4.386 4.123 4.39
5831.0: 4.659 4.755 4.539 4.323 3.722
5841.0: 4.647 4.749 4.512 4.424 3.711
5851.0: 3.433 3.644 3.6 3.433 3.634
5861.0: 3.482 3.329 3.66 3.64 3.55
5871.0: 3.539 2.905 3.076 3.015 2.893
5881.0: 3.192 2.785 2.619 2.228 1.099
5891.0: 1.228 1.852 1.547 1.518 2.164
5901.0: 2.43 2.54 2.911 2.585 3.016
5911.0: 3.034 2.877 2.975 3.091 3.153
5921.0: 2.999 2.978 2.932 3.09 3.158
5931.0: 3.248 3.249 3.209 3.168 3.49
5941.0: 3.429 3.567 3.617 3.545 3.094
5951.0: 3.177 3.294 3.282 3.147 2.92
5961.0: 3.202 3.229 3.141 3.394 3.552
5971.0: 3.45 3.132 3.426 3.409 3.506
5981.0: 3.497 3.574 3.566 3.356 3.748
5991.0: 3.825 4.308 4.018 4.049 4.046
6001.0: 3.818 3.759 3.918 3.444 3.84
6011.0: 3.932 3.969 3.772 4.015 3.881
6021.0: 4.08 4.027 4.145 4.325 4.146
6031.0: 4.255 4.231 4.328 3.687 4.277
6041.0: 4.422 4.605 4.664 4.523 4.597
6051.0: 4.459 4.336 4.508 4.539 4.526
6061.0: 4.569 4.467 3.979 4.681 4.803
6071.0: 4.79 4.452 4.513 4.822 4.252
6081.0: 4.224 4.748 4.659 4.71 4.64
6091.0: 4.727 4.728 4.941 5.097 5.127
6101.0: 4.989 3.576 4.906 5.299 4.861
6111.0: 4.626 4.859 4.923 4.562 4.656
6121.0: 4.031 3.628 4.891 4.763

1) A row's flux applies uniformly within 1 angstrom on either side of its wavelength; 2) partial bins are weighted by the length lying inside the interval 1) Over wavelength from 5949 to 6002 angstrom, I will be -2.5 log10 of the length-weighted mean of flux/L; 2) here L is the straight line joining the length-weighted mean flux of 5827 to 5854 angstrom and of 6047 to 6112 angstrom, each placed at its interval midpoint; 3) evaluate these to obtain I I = 0.27 mag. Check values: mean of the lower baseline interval 4.26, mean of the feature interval 3.49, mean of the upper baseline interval 4.63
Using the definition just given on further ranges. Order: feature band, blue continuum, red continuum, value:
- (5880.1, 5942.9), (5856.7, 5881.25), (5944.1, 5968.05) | 0.209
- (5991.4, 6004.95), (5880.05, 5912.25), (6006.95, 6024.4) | -0.088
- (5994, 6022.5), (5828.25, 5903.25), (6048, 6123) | 0.066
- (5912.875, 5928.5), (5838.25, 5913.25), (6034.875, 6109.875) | 0.129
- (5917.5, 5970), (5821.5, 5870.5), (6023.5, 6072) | 0.285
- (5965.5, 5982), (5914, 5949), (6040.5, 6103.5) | 0.069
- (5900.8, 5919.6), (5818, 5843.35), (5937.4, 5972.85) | 0.271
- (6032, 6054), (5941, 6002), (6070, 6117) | -0.042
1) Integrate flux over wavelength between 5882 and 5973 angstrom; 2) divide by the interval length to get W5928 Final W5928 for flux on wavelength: 2.9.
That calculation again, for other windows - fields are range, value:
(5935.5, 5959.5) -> 3.32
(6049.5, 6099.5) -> 4.61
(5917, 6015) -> 3.45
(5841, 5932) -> 3.03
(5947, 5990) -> 3.34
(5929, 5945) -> 3.34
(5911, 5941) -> 3.12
